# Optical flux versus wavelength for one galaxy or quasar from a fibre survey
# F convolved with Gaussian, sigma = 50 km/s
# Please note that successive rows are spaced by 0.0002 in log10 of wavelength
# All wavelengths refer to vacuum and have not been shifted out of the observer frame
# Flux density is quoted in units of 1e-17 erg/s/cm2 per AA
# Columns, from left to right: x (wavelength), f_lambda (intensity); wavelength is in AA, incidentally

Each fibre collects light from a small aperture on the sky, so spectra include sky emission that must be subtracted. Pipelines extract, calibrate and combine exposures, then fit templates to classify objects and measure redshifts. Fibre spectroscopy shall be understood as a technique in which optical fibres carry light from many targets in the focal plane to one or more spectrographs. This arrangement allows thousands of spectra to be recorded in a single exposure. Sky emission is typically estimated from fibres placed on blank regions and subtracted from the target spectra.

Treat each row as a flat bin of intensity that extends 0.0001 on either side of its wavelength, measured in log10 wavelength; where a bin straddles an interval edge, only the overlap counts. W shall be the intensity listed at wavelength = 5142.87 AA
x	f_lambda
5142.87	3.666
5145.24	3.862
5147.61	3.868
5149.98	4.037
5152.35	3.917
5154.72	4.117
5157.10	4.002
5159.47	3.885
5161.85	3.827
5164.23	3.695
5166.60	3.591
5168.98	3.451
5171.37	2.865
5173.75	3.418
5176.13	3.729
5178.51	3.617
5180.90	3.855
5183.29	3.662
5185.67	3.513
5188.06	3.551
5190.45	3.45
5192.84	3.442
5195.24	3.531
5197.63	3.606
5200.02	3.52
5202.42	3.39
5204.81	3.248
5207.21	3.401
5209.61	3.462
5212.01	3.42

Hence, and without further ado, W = 3.666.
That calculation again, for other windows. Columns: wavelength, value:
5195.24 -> 3.531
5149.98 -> 4.037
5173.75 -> 3.418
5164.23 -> 3.695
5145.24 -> 3.862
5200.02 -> 3.52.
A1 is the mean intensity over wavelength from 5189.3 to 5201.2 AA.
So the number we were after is 3.51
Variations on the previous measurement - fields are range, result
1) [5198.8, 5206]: 3.39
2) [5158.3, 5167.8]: 3.75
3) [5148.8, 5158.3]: 4.02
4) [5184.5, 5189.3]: 3.53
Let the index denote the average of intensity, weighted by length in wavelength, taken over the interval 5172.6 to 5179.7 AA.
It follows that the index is 3.59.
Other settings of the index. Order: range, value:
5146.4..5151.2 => 3.95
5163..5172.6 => 3.4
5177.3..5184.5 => 3.71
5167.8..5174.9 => 3.24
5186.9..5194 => 3.48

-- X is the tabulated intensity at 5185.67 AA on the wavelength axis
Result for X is 3.513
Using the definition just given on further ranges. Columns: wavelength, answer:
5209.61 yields 3.462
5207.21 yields 3.401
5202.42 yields 3.39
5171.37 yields 2.865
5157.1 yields 4.002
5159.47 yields 3.885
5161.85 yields 3.827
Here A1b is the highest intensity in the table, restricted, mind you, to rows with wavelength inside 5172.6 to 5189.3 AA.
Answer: 3.855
